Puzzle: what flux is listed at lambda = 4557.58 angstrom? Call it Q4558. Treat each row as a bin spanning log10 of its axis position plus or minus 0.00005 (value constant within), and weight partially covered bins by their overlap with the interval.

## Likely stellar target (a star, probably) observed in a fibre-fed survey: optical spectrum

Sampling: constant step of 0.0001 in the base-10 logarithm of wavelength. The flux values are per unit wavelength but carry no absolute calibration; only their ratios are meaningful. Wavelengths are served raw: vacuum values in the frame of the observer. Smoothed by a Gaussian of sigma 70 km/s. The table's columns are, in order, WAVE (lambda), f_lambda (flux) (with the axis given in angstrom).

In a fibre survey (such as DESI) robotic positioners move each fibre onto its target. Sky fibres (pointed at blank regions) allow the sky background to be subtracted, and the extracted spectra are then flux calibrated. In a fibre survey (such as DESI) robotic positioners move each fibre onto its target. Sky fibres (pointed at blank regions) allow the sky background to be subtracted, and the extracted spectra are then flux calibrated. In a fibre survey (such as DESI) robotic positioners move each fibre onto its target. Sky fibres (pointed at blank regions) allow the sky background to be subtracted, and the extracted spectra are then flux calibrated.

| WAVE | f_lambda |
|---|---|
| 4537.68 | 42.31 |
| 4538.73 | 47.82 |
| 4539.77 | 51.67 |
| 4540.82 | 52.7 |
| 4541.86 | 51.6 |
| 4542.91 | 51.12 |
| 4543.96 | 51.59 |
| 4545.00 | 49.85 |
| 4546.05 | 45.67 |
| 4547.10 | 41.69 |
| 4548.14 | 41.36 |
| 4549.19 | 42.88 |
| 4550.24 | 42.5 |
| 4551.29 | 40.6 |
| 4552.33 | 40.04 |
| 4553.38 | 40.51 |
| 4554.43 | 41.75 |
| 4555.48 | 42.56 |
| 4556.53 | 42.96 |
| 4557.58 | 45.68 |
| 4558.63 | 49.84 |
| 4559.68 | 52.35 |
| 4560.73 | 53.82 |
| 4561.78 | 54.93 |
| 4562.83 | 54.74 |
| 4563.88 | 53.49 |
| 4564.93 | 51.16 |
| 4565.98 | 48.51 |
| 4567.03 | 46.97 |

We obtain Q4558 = 45.68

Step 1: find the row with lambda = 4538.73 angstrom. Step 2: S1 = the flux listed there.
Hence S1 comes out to 47.82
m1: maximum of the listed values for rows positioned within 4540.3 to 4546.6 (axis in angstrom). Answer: 52.7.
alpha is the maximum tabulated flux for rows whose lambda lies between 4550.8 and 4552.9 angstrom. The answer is 40.6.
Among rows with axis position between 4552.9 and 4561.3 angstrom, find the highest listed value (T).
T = 53.82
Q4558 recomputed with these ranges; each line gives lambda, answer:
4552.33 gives 40.04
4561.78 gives 54.93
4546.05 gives 45.67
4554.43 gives 41.75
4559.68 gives 52.35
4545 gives 49.85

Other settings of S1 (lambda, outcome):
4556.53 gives 42.96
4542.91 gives 51.12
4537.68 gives 42.31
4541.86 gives 51.6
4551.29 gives 40.6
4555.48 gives 42.56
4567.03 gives 46.97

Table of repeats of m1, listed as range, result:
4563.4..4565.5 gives 53.49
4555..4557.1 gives 42.96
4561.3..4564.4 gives 54.93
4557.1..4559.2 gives 49.84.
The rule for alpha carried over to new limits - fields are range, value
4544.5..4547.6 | 49.85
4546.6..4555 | 42.88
